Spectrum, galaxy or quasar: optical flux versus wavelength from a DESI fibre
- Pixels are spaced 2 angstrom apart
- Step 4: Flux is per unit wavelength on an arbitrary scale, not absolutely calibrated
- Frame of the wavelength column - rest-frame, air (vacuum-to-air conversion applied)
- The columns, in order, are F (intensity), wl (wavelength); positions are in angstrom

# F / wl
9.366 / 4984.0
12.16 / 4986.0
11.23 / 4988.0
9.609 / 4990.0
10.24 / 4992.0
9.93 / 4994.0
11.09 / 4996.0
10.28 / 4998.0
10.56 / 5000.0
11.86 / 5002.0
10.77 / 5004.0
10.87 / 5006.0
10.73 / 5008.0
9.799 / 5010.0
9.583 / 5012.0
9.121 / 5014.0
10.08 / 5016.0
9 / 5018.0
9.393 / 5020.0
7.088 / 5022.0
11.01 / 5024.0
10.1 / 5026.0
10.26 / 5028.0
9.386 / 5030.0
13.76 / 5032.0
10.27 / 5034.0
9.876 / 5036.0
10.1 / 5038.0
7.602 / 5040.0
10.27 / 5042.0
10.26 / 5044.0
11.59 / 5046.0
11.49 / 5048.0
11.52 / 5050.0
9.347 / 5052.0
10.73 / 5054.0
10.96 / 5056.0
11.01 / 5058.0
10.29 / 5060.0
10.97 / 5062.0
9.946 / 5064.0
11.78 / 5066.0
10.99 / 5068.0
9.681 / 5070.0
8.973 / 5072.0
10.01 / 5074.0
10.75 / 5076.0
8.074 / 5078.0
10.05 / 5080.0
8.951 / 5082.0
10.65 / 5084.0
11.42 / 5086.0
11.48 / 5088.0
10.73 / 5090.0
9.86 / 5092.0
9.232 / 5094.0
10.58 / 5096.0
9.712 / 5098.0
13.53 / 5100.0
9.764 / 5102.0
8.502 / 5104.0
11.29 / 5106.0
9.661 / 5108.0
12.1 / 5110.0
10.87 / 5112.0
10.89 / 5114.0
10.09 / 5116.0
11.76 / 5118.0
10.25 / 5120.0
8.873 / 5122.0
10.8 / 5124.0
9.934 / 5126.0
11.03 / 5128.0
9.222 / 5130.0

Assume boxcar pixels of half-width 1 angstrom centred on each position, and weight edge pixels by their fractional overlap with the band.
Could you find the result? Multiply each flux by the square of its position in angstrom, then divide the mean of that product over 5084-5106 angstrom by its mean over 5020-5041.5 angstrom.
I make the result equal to 1.1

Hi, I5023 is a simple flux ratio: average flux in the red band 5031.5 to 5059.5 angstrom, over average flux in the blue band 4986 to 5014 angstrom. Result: 1.0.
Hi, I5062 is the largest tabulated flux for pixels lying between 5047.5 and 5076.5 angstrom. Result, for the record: 11.78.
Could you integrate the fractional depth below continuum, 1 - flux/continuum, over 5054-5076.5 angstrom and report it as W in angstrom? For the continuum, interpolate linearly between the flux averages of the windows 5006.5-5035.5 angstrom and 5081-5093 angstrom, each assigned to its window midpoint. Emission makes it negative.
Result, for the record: -0.3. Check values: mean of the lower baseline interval 9.98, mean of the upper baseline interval 10.5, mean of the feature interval 10.5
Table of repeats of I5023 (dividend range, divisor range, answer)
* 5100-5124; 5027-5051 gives 1.00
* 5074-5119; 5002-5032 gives 1.04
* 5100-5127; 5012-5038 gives 1.06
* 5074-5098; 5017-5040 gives 1.02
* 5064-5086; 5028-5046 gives 0.98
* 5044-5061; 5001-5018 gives 1.05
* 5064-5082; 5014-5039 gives 1.00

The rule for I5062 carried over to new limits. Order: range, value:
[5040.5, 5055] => 11.59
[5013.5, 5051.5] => 13.76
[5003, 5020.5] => 10.87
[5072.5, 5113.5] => 13.53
